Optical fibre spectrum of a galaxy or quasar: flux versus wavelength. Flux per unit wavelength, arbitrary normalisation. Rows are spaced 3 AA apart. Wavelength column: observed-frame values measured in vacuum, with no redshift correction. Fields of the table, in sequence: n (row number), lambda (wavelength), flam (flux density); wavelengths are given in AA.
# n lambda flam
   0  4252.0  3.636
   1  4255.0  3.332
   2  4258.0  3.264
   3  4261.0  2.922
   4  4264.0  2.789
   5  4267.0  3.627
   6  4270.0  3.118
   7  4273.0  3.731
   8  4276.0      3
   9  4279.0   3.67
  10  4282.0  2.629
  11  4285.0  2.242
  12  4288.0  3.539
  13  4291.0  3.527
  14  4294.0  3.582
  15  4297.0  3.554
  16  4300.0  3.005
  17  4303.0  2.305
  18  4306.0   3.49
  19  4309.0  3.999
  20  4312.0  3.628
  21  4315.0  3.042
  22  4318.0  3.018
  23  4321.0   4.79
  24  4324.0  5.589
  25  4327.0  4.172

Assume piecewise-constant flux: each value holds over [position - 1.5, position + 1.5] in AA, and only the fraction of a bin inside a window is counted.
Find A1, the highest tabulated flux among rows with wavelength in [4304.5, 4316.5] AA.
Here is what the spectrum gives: 3.999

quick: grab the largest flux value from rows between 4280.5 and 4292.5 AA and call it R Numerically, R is 3.539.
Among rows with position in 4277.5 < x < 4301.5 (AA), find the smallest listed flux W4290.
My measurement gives 2.242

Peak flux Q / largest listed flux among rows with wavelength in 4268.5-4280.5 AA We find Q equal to 3.731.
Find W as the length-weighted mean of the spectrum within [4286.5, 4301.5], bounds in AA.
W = 3.44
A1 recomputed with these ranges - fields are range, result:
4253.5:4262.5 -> 3.332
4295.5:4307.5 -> 3.554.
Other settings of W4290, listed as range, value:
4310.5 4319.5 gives 3.018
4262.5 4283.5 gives 2.629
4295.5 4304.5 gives 2.305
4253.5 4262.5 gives 2.922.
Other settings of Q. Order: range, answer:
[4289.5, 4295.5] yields 3.582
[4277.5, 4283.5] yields 3.67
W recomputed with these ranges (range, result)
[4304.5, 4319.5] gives 3.44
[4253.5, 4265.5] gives 3.08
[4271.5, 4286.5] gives 3.05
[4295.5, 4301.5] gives 3.28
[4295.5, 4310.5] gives 3.27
